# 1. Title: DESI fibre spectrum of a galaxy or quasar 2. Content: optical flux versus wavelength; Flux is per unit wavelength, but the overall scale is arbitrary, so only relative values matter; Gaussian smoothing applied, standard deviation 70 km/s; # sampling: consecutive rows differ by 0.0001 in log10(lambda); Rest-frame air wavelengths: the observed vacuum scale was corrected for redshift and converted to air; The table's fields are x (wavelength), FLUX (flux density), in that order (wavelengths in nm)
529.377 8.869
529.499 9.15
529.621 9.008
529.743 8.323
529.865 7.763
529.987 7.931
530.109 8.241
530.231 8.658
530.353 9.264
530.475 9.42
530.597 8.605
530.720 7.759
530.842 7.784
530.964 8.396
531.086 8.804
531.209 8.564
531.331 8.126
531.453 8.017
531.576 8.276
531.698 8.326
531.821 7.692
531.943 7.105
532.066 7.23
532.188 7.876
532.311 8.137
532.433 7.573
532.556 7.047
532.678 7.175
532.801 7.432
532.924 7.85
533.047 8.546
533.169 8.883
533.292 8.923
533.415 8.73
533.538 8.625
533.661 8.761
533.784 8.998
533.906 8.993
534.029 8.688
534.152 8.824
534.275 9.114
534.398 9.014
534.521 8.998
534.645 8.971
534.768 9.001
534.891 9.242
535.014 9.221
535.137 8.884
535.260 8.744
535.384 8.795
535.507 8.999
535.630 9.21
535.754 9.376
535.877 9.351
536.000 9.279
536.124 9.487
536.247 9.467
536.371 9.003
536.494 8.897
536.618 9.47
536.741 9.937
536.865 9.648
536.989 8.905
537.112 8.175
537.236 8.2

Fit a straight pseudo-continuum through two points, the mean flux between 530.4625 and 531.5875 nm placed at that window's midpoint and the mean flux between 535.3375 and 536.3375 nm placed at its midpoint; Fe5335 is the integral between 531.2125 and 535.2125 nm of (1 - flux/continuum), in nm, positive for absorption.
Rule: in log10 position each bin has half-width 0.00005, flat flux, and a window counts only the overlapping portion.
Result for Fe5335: 0.17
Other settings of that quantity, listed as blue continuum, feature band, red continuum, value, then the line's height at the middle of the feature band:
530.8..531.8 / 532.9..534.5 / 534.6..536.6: -0.01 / 8.75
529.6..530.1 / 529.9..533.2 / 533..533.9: 0.15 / 8.48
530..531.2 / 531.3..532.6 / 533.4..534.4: 0.13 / 8.66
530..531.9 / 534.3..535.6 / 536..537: 0.01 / 9.09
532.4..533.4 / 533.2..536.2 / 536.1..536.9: -0.11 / 8.69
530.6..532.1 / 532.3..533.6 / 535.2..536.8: 0.06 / 8.45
